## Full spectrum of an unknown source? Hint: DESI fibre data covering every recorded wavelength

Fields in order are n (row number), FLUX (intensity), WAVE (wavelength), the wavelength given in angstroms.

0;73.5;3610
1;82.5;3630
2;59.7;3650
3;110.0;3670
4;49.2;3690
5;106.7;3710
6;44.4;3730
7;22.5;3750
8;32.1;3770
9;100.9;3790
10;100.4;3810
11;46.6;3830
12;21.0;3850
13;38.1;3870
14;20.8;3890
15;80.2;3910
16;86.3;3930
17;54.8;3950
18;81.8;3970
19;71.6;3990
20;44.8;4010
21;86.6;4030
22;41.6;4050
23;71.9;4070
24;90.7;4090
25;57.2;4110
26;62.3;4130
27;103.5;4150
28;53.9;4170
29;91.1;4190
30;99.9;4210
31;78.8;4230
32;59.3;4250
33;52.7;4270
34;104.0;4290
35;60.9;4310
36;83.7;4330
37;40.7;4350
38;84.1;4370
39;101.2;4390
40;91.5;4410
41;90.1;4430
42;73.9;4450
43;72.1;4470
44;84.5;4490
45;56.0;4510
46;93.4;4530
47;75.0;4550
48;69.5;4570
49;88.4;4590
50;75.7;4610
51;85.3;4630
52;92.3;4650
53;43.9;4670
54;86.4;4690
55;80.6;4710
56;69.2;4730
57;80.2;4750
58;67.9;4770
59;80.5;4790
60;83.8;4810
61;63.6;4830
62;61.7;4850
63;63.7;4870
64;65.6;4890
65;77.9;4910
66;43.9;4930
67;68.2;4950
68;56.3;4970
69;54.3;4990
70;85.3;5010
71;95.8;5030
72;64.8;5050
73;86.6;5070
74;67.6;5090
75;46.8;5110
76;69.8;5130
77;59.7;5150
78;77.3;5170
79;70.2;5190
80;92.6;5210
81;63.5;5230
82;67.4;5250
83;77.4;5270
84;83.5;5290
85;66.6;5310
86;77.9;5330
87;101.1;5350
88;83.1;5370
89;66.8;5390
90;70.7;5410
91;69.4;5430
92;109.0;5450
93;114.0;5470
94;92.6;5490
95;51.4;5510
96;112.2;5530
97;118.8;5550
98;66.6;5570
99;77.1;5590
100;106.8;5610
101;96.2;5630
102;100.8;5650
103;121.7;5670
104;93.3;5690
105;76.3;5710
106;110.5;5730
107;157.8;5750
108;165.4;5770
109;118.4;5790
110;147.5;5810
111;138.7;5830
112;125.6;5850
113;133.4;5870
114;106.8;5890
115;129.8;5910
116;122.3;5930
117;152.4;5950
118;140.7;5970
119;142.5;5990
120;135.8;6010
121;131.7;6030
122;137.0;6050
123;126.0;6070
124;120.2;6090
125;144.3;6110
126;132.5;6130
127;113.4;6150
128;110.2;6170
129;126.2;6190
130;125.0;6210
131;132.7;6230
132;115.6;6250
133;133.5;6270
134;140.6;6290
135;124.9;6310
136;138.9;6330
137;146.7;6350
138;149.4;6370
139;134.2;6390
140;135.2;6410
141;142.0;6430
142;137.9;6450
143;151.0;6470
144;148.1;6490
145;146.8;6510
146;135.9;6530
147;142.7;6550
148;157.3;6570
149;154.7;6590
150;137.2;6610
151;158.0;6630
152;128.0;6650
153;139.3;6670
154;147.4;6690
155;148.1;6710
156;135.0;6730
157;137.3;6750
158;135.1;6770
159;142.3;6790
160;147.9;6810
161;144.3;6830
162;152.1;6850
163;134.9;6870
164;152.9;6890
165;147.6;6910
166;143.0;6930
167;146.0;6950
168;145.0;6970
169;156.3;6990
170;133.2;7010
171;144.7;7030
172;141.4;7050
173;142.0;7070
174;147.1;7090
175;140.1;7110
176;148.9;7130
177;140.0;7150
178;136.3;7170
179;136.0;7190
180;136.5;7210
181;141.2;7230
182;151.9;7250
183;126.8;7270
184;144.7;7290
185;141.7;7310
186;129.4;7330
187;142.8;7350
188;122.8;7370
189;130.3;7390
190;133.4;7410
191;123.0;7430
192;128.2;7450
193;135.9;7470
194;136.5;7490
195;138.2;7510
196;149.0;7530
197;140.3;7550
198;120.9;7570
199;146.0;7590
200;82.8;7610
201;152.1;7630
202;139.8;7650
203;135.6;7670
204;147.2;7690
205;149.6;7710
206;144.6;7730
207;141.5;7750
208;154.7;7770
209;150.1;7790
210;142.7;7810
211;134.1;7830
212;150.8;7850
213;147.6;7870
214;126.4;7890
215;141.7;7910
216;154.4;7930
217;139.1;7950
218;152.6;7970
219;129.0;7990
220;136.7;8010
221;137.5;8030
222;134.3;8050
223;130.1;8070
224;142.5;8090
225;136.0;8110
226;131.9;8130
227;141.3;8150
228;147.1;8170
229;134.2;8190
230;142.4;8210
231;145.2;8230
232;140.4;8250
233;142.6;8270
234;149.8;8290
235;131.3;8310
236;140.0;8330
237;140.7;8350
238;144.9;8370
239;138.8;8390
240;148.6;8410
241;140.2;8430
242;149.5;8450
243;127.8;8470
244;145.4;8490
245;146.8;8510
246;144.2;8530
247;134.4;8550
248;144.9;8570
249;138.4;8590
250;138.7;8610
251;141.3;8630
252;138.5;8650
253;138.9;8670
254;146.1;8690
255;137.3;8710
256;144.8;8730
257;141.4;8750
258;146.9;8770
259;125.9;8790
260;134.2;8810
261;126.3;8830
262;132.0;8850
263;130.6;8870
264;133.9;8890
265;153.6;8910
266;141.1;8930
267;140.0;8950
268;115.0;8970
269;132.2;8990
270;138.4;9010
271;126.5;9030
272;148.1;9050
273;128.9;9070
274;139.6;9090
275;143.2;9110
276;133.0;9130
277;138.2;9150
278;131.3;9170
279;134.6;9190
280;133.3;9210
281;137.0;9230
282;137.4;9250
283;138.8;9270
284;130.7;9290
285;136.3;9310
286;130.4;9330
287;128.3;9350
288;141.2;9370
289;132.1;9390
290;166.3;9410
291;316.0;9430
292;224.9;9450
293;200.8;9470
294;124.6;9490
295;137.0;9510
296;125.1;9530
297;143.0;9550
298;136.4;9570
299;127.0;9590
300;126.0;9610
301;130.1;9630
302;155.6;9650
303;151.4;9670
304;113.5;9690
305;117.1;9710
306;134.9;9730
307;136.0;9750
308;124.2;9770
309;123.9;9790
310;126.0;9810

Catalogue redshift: 0.436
